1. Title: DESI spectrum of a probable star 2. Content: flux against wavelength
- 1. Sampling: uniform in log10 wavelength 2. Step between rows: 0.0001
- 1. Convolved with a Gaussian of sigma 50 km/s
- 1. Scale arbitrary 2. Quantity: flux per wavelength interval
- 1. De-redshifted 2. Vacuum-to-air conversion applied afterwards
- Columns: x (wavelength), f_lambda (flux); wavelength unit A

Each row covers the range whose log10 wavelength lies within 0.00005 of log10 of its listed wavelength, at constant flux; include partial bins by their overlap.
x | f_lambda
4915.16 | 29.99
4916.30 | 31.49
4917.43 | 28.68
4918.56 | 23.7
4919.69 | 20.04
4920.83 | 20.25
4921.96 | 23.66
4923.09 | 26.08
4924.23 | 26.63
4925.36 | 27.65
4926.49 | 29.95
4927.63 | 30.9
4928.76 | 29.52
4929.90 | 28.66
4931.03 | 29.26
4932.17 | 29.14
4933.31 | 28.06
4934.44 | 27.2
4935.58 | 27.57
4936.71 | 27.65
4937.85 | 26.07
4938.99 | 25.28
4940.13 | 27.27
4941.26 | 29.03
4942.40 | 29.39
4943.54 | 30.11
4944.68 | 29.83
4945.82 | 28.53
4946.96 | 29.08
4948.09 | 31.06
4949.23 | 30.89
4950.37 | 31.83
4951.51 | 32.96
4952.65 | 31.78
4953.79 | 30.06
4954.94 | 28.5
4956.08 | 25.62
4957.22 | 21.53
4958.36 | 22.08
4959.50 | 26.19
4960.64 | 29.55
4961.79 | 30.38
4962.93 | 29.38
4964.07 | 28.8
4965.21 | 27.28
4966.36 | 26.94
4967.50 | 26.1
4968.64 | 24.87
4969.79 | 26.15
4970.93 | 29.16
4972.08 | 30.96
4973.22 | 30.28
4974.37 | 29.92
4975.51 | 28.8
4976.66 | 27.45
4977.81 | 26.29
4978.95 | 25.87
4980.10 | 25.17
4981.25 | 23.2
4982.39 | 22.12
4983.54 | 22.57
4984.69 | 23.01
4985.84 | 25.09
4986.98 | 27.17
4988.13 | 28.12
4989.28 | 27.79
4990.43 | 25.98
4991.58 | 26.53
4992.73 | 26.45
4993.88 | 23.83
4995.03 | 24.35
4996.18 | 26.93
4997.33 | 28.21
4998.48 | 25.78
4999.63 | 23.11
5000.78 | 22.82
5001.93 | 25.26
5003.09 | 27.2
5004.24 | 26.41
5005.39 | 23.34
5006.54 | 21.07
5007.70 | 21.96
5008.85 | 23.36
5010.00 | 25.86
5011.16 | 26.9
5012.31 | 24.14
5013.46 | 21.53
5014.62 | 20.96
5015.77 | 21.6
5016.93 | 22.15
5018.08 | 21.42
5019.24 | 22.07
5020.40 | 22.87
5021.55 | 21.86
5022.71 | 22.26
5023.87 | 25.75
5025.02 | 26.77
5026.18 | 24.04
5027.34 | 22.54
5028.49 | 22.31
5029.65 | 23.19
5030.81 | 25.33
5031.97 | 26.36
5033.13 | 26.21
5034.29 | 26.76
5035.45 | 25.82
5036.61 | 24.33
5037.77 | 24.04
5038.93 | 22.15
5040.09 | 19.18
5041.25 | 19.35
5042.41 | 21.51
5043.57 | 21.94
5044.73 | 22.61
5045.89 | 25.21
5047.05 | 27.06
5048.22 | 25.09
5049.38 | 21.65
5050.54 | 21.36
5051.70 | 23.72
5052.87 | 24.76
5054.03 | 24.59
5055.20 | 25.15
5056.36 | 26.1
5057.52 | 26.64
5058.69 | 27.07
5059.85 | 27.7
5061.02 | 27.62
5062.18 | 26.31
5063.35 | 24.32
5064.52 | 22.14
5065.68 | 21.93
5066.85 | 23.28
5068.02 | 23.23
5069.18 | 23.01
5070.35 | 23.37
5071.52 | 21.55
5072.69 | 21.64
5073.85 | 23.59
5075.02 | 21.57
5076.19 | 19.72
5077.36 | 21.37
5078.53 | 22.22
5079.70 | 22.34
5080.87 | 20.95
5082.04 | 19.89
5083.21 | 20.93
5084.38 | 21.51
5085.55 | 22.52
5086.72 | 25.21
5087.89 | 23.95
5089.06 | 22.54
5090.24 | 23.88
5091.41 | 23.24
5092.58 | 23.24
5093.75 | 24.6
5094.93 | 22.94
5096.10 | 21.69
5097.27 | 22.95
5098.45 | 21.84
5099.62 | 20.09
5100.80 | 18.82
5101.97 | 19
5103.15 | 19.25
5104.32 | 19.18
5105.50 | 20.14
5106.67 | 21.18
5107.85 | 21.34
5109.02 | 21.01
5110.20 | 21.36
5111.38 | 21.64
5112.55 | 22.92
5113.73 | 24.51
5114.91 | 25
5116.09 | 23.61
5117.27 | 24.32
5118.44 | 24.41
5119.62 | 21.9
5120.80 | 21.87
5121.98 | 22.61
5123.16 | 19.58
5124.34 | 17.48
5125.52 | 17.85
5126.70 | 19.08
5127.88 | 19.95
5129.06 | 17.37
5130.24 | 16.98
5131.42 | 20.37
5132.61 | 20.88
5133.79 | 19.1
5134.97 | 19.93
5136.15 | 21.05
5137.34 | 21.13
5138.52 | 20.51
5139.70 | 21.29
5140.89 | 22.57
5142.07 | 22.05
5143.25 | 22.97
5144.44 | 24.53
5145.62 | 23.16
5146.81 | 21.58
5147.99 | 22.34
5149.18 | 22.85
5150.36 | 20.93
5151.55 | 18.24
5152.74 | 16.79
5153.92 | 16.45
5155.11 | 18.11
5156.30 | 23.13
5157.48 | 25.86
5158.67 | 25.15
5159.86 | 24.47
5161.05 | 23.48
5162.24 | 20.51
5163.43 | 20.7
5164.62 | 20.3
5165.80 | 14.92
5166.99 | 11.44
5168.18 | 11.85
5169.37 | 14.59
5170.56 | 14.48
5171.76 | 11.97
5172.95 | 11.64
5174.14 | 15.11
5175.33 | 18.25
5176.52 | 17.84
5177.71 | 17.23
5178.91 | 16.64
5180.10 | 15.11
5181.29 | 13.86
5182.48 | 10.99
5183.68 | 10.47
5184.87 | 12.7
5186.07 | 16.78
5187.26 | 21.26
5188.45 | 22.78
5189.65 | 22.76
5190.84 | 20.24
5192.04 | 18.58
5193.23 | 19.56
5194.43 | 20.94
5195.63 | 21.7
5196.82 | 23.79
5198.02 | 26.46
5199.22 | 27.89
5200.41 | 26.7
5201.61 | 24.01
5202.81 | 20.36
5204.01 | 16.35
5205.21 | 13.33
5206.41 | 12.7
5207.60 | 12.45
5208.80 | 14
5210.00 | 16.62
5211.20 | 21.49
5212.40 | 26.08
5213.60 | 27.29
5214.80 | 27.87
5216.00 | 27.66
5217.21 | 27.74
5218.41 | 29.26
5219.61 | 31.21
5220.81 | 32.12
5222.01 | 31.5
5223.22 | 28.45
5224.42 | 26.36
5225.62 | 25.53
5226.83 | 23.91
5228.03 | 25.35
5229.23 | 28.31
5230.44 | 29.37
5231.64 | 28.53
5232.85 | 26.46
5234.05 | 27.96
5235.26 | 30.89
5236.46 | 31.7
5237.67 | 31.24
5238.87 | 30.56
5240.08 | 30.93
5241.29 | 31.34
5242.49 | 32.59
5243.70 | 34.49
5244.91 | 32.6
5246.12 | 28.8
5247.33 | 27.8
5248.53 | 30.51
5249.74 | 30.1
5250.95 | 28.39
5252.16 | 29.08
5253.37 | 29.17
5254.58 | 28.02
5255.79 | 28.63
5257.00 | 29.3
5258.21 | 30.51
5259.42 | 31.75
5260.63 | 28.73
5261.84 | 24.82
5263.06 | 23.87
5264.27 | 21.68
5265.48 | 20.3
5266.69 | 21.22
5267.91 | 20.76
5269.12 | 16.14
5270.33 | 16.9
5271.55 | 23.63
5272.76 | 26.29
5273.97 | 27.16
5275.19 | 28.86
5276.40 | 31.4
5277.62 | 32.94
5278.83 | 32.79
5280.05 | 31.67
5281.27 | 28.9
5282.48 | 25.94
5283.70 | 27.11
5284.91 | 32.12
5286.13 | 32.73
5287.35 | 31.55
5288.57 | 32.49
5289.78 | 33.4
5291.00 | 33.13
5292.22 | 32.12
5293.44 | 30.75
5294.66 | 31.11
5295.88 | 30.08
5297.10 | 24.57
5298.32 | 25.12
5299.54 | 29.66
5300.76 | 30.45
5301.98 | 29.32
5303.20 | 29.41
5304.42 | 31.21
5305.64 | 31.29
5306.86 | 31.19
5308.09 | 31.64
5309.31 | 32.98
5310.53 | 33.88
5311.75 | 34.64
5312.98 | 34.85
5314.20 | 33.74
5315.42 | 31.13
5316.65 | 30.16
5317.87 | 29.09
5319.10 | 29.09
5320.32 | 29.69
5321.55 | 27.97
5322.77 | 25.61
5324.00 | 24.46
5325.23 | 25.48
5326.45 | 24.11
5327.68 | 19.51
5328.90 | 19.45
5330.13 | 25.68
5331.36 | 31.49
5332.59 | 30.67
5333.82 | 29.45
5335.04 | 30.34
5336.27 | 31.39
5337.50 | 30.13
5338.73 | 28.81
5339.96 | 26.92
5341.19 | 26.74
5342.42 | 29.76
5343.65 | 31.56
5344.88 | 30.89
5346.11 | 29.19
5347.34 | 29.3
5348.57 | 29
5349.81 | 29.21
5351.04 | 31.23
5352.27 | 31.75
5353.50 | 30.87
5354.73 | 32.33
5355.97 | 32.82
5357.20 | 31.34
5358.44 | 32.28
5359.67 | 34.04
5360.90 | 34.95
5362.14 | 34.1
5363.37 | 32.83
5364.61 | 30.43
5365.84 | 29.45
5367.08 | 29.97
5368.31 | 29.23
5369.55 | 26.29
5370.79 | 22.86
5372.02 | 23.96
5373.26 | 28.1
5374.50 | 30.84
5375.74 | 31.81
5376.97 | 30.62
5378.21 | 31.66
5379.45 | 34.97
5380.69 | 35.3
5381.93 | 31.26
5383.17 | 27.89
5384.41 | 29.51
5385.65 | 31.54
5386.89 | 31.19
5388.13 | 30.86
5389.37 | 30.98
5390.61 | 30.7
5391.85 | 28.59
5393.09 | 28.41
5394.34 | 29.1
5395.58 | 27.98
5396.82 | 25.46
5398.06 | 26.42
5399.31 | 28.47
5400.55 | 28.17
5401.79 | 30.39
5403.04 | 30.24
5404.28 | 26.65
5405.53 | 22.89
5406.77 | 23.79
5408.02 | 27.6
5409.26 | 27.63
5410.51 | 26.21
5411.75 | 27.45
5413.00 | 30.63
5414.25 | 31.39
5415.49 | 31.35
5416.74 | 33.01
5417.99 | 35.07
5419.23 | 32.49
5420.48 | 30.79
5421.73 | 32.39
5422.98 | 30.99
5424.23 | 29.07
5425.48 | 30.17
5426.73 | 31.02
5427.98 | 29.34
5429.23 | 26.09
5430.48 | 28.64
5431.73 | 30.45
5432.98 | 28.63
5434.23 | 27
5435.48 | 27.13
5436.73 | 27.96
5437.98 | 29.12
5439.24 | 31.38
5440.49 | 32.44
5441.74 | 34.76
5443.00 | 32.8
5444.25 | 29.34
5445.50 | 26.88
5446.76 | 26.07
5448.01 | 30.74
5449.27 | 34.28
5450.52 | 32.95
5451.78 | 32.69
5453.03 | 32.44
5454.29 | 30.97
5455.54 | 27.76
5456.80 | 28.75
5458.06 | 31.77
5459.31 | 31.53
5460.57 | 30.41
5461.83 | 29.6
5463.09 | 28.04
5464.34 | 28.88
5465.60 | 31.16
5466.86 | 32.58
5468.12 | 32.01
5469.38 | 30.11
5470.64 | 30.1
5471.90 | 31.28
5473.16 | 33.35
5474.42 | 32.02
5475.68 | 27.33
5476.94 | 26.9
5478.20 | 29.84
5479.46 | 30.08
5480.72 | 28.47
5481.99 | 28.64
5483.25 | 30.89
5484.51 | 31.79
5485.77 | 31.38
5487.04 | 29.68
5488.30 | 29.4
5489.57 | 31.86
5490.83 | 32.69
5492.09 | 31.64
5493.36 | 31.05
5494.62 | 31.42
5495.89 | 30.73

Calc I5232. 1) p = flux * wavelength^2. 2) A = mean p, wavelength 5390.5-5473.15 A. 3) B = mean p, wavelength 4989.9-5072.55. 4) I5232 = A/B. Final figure 1.44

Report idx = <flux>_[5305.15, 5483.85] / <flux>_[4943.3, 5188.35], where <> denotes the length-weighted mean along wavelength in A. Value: 1.3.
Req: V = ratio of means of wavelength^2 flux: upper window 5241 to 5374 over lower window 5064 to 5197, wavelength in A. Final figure 1.5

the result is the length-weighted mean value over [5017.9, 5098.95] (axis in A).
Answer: 23.4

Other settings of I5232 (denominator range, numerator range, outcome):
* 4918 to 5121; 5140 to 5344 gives 1.12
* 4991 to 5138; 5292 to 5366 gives 1.45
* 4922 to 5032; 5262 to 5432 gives 1.28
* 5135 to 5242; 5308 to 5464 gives 1.47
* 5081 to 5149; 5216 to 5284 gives 1.37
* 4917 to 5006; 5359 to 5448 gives 1.30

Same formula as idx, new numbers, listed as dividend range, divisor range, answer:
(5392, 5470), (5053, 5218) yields 1.42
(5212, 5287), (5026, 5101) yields 1.21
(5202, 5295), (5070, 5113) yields 1.25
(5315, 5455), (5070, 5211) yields 1.47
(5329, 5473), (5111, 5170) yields 1.45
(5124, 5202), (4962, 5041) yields 0.78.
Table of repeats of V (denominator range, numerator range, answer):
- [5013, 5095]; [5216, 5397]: 1.38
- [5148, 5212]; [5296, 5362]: 1.70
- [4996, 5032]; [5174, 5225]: 0.95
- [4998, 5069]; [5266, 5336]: 1.33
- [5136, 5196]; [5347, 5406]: 1.72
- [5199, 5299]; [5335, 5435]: 1.15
